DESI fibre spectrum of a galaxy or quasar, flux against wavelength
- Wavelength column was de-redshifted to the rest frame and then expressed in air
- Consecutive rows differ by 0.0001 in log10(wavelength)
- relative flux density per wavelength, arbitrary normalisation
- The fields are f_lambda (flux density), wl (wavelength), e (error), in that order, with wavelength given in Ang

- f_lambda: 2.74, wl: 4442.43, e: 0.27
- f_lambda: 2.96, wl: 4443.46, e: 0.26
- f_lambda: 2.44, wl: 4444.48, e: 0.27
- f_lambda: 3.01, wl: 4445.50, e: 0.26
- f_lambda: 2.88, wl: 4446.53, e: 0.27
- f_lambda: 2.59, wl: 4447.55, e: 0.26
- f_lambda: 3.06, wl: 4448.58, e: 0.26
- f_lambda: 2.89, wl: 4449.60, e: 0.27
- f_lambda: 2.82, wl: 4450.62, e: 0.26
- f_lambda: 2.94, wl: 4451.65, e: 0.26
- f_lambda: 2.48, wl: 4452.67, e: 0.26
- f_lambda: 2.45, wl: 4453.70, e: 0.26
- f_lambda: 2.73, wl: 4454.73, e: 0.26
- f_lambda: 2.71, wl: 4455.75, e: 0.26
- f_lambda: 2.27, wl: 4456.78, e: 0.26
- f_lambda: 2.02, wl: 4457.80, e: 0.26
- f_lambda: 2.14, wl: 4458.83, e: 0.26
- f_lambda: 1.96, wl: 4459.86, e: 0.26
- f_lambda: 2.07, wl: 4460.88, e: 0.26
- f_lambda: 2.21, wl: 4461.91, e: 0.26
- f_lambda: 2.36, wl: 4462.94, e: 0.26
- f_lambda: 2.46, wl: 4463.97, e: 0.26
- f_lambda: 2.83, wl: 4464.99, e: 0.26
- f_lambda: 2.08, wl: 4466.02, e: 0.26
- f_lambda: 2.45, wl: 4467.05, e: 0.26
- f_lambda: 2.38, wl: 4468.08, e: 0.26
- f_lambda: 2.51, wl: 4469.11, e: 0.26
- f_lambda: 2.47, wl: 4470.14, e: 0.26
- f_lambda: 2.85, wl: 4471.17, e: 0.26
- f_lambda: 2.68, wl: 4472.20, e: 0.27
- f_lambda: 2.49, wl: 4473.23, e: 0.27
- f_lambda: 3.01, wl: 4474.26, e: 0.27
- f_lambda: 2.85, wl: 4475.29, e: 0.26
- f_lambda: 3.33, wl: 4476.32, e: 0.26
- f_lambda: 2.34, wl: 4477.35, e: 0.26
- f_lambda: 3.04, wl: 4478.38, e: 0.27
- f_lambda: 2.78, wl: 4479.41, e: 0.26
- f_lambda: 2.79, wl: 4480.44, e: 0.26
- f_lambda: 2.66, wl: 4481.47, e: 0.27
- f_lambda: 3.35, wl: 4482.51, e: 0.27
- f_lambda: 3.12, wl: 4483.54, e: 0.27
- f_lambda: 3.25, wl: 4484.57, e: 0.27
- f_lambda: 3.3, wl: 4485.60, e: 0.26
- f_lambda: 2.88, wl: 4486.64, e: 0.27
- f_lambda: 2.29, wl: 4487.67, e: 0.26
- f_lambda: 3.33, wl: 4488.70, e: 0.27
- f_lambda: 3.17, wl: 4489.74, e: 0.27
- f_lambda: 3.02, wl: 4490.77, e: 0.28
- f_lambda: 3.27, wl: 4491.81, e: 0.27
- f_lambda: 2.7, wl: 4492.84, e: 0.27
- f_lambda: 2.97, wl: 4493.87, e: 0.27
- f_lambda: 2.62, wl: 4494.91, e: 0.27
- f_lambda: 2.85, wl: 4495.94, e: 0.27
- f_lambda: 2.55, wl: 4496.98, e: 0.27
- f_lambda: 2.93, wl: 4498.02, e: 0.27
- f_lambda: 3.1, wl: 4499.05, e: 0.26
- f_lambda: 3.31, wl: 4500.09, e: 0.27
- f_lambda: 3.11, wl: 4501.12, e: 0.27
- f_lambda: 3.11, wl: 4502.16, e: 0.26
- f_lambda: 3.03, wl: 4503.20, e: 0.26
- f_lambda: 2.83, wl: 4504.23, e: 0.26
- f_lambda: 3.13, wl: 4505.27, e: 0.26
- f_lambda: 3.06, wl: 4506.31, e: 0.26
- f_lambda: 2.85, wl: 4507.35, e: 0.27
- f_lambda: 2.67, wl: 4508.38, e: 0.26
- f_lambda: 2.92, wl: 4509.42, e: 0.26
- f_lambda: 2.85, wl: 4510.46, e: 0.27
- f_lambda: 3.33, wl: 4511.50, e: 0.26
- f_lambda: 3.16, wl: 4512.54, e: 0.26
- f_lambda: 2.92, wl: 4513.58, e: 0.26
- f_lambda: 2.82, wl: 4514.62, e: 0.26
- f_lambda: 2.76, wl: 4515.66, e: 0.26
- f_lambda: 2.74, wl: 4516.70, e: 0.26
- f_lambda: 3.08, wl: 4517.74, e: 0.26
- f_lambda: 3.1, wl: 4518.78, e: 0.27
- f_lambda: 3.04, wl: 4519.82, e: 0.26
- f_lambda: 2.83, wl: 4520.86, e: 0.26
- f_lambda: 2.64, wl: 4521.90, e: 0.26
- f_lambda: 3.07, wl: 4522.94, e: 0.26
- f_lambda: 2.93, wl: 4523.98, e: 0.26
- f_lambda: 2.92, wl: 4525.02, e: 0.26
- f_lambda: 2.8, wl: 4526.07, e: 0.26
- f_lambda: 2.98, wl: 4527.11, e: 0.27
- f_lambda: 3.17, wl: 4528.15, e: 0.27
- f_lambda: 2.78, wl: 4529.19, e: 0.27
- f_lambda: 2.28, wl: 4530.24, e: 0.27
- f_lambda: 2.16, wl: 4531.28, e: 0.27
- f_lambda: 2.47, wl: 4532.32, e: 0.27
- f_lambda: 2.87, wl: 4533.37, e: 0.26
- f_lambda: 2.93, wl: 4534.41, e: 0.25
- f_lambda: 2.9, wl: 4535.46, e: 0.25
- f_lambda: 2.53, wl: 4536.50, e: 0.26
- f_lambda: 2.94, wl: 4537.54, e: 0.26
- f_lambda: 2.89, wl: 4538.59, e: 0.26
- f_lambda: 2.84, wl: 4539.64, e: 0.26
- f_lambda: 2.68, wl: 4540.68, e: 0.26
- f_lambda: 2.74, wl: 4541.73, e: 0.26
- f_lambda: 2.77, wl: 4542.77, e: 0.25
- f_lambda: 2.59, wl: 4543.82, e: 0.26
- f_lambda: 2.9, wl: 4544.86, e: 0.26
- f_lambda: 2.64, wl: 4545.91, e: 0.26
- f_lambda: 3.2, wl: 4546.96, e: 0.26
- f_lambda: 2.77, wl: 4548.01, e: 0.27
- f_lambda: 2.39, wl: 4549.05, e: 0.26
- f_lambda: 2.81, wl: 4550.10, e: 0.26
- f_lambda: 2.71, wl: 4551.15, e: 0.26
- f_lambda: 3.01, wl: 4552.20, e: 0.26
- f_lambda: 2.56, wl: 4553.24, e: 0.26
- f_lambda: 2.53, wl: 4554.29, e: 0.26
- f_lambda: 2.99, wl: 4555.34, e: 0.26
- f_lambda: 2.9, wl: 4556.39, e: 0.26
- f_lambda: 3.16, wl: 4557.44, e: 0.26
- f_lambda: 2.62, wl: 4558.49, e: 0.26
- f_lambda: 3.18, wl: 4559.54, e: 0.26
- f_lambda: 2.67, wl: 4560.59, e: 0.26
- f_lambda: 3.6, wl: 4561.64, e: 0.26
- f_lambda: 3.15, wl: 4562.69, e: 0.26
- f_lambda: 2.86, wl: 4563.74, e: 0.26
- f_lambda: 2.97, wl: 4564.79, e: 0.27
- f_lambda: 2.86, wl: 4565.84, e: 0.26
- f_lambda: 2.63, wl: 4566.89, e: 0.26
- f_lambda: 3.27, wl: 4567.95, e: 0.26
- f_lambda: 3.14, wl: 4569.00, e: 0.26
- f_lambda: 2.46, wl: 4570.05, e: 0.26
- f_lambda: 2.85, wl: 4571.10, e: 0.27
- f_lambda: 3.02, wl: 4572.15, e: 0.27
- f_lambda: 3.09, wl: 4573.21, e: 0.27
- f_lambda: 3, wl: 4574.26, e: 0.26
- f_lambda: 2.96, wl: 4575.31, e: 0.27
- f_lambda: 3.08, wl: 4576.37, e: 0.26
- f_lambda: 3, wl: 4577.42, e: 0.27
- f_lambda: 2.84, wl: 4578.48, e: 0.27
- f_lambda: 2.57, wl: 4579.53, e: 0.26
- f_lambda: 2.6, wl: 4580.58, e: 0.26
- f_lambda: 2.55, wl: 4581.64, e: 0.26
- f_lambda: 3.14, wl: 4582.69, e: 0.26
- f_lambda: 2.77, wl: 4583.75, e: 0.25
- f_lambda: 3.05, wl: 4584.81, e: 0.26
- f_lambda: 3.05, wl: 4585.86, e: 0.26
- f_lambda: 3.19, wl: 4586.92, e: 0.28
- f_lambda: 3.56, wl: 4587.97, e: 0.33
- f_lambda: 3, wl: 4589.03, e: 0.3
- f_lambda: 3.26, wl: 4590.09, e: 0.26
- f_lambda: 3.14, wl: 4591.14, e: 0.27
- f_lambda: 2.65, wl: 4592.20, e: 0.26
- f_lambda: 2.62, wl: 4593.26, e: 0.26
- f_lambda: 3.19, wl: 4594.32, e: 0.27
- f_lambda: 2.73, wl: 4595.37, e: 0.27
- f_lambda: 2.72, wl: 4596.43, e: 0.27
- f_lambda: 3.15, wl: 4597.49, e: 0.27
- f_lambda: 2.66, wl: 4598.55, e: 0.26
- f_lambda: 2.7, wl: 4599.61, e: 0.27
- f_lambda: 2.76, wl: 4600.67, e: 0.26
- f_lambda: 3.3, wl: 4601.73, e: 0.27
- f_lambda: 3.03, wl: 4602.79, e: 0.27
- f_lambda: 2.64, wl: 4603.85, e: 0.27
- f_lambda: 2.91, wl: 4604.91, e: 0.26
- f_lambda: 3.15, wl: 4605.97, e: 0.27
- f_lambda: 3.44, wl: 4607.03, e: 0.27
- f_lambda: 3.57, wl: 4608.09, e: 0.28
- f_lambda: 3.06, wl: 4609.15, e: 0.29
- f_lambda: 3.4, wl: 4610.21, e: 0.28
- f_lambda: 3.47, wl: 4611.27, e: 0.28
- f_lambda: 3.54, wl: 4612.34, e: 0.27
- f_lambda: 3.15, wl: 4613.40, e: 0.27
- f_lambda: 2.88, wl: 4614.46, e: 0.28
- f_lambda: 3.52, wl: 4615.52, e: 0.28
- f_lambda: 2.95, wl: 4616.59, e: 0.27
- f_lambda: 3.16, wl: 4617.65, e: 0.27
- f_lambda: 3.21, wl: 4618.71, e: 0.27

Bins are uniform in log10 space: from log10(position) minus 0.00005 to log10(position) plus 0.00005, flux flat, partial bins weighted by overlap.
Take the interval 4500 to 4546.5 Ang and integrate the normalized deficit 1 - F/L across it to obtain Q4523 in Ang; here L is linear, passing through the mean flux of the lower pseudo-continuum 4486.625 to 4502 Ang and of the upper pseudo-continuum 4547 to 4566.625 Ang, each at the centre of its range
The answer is 0.8 Ang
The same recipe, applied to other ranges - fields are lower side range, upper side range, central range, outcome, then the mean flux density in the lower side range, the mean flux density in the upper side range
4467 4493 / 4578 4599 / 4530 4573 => 1.2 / 2.87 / 2.92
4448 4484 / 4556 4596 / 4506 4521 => -1.0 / 2.62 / 2.96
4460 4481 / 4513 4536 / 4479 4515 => -3.6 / 2.59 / 2.83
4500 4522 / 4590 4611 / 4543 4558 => 0.9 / 2.97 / 3.01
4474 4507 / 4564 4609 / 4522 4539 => 1.0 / 2.97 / 2.96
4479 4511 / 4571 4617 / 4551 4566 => 0.4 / 2.96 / 3.02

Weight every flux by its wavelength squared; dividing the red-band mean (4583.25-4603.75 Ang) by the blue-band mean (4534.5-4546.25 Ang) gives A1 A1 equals 1.10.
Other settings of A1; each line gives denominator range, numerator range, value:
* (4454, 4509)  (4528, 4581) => 1.06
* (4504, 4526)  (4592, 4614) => 1.08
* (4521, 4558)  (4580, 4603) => 1.08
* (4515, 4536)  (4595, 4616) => 1.13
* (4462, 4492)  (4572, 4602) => 1.10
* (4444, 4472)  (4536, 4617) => 1.23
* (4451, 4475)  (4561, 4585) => 1.25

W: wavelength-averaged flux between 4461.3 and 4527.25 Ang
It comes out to 2.86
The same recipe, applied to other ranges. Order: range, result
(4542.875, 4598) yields 2.91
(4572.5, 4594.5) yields 2.96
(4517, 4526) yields 2.94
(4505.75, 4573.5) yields 2.86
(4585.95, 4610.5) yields 3.03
